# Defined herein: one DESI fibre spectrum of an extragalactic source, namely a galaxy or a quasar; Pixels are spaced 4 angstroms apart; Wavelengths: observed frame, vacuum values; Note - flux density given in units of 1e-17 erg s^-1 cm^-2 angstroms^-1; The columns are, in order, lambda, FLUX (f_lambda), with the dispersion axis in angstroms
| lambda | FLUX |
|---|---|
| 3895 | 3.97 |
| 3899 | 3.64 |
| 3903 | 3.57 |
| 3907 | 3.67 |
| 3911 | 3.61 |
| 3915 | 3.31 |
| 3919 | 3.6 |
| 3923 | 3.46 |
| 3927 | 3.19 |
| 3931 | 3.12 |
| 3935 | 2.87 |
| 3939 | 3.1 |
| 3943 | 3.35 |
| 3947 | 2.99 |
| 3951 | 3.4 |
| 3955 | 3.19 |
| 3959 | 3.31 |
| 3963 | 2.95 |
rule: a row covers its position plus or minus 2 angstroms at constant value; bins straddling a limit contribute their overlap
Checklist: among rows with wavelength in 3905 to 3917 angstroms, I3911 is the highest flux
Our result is 3.67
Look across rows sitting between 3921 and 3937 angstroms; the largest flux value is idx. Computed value 3.46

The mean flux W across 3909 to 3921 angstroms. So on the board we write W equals 3.51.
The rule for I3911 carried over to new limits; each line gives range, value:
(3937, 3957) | 3.4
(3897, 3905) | 3.64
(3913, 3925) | 3.6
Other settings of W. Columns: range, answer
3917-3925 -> 3.53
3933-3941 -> 2.99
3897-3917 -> 3.56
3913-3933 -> 3.34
